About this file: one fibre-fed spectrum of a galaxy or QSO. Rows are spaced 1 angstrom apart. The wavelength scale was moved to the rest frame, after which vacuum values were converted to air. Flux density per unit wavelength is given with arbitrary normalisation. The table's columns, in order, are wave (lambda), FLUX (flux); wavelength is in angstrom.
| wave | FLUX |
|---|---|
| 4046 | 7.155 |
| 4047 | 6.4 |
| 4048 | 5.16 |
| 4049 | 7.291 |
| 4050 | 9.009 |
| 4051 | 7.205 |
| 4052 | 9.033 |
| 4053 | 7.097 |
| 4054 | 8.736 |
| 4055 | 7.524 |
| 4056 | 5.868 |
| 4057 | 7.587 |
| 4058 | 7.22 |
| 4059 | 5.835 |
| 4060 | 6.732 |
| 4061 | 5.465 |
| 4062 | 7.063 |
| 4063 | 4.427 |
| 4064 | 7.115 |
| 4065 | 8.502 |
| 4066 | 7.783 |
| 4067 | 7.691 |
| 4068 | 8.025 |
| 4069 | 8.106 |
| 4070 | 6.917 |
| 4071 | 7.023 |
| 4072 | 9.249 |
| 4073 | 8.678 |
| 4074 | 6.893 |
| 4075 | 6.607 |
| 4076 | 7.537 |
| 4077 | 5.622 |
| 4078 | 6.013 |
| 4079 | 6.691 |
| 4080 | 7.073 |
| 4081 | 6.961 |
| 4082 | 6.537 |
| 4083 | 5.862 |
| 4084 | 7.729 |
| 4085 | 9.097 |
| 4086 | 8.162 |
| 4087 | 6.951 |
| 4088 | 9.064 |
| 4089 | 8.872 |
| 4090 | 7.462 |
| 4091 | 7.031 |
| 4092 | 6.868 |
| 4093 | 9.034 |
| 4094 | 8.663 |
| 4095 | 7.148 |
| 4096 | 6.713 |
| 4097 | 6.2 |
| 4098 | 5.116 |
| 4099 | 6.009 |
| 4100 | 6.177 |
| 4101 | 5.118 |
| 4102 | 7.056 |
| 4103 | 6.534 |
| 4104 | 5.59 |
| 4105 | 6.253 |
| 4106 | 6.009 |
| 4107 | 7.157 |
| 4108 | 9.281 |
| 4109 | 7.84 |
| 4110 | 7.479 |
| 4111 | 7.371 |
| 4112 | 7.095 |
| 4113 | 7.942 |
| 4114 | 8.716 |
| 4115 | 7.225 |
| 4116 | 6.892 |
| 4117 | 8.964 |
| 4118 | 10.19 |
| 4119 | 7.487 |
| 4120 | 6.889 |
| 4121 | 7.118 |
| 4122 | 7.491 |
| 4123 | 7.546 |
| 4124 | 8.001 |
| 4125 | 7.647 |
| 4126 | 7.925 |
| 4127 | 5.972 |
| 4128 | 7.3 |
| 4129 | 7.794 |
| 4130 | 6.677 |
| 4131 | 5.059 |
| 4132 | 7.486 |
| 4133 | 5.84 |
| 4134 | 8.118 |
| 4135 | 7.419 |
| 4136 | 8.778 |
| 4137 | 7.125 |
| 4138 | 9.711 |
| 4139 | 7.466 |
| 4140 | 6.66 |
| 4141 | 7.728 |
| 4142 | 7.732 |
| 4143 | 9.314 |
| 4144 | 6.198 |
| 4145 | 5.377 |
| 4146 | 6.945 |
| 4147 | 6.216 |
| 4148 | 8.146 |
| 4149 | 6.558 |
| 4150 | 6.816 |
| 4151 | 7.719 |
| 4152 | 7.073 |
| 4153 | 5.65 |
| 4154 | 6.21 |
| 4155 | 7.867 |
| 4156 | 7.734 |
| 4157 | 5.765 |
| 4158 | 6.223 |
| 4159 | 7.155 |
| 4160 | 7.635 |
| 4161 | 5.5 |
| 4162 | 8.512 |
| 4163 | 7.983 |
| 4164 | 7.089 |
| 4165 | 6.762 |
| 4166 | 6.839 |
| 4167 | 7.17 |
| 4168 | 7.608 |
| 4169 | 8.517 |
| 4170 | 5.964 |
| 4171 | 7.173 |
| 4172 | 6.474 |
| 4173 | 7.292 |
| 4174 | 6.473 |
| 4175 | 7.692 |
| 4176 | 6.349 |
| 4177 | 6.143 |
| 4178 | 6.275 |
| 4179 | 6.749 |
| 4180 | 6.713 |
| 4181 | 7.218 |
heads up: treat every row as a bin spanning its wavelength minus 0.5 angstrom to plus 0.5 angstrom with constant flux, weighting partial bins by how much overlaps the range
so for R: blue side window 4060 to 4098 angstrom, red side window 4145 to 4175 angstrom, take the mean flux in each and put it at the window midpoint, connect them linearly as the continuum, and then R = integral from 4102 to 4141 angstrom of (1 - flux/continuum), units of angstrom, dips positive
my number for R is -1.6 angstrom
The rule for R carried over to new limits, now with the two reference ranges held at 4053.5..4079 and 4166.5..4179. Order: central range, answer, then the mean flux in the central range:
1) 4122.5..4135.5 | -0.2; 7.14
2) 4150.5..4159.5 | 0.2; 6.82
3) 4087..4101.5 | -0.1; 7.1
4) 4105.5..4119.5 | -1.6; 7.83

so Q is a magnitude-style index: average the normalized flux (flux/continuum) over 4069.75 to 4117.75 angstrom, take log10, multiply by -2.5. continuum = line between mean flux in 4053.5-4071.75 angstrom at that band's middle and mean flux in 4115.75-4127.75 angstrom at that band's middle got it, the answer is 0.03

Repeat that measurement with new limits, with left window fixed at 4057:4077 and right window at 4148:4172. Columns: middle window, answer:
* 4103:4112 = 0.004 mag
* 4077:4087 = 0.017 mag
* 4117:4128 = -0.086 mag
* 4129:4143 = -0.057 mag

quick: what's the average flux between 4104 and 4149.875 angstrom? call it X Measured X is 7.4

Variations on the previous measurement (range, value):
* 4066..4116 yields 7.24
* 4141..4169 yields 7.07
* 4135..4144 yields 7.92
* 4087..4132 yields 7.27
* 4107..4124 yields 7.83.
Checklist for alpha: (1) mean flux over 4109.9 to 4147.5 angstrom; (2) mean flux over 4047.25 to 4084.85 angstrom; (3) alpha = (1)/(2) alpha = 1.0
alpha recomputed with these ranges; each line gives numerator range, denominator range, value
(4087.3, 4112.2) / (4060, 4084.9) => 1.00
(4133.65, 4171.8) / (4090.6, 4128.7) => 1.00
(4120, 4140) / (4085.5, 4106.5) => 1.06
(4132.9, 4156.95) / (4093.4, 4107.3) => 1.13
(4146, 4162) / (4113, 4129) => 0.89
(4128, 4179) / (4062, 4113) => 0.99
